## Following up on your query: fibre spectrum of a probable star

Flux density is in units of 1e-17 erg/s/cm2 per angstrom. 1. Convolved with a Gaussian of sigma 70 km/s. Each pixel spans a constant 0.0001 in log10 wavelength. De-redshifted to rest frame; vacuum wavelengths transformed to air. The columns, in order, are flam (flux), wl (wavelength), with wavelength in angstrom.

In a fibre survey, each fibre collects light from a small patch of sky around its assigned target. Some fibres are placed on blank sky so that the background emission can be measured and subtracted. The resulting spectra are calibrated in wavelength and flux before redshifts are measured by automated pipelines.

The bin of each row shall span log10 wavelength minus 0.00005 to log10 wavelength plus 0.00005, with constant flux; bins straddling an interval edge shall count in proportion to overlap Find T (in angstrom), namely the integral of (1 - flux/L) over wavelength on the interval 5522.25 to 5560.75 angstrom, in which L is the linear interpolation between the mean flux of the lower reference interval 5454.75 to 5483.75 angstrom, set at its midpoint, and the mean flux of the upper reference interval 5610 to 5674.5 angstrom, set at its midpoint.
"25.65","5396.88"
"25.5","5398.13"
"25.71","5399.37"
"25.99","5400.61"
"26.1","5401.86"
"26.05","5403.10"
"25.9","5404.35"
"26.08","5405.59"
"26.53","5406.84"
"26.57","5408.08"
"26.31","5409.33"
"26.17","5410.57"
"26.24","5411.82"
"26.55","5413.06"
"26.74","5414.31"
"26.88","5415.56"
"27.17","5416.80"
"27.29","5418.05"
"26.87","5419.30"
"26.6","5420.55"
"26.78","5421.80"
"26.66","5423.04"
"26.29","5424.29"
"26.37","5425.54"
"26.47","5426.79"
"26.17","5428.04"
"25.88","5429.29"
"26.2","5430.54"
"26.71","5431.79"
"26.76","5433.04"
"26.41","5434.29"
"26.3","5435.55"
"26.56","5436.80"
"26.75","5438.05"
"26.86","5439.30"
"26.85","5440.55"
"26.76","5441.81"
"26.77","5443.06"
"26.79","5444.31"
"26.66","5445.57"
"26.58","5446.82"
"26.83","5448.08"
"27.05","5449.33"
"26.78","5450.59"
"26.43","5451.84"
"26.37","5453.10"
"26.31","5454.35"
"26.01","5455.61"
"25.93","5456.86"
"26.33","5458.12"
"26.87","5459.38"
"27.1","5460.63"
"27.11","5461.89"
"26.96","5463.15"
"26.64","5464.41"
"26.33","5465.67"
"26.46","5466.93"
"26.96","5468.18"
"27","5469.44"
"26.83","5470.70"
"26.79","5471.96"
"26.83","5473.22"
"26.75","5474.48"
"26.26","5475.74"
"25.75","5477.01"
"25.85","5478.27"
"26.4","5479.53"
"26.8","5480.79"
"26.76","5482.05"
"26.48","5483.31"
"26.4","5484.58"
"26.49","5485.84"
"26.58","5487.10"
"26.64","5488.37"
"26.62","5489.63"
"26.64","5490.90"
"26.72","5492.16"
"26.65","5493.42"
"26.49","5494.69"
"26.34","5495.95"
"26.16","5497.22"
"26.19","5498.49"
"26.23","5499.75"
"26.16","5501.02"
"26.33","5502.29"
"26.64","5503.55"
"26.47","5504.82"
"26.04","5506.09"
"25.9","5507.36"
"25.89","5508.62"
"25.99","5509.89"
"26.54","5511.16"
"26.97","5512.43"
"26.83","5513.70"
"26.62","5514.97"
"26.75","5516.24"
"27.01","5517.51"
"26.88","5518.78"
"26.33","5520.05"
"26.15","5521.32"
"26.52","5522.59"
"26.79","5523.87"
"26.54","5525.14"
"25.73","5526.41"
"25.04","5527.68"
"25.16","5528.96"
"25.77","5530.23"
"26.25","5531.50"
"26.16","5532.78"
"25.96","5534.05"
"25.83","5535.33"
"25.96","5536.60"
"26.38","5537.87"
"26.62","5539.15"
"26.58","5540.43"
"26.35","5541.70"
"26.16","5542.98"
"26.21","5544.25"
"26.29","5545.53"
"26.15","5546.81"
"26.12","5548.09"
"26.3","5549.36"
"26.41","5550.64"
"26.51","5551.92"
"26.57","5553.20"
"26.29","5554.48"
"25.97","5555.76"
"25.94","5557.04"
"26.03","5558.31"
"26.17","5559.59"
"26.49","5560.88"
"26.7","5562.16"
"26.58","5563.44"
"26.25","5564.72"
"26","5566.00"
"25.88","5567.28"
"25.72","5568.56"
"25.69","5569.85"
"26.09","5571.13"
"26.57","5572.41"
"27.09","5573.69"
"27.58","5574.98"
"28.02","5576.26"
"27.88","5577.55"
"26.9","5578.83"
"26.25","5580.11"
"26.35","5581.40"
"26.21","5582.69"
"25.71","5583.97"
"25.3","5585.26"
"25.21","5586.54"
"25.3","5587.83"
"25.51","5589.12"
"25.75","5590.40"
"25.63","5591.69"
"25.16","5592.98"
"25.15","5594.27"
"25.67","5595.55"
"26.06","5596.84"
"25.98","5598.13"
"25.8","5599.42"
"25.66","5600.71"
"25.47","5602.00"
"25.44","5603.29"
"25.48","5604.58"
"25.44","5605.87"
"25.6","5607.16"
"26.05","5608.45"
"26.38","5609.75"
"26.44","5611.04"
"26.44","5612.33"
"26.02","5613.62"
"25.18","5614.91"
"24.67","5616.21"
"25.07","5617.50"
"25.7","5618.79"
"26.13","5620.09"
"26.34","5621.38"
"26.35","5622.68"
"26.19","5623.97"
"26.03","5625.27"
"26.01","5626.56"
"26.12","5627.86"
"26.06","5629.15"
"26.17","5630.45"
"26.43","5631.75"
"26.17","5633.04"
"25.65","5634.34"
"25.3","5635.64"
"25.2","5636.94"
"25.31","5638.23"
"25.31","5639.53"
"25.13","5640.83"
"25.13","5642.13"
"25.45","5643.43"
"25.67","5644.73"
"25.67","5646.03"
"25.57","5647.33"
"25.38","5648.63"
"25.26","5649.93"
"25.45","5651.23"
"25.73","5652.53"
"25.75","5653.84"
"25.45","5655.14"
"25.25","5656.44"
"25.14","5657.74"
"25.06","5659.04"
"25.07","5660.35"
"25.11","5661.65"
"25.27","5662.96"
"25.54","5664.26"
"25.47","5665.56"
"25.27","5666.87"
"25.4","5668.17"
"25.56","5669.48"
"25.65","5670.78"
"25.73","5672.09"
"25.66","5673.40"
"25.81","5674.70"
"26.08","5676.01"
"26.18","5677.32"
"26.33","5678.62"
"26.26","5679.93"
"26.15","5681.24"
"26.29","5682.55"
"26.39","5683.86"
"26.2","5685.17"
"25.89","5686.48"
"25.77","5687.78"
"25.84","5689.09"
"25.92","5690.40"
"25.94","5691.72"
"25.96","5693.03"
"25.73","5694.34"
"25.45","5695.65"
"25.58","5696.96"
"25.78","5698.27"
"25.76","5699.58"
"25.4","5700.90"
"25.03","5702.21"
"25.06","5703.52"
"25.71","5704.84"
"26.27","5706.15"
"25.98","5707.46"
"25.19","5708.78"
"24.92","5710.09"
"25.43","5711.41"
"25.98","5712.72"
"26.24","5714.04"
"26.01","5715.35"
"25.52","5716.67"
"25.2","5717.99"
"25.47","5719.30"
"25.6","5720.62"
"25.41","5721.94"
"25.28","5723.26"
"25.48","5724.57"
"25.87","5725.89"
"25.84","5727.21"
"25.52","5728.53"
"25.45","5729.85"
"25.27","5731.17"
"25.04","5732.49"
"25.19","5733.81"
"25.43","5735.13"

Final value 0.0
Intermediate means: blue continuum 26.6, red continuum 25.6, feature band 26.2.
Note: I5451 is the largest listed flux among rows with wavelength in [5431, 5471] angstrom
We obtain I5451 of 27.11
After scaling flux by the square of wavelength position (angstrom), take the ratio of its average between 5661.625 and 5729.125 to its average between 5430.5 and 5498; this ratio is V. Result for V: 1.1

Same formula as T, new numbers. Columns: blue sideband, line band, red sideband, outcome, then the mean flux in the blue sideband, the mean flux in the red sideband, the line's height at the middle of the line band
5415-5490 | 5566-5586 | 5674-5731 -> -0.2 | 26.6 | 25.7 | 26.2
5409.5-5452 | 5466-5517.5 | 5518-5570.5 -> -0.2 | 26.6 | 26.2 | 26.4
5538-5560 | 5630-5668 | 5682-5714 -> 0.7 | 26.3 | 25.7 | 25.9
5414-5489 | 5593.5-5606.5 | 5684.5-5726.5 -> 0.2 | 26.6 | 25.7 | 26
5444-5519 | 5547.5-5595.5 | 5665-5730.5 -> 0.0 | 26.5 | 25.7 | 26.2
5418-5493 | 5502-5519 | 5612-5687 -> -0.1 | 26.6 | 25.7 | 26.3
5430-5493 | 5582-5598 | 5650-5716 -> 0.3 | 26.6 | 25.7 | 26.1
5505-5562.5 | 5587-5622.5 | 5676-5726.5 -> 0.5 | 26.3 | 25.8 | 26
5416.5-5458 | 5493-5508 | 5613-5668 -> 0.0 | 26.6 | 25.6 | 26.3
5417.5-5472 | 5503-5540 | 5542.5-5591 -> 0.2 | 26.6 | 26.3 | 26.4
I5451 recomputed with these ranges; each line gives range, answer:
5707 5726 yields 26.24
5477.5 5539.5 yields 27.01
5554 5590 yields 28.02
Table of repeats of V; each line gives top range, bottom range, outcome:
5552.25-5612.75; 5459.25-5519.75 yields 1.02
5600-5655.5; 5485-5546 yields 1.02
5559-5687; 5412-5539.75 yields 1.03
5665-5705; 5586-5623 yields 1.03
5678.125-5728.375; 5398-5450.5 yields 1.07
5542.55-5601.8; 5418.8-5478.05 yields 1.03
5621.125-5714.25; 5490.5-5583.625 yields 1.02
